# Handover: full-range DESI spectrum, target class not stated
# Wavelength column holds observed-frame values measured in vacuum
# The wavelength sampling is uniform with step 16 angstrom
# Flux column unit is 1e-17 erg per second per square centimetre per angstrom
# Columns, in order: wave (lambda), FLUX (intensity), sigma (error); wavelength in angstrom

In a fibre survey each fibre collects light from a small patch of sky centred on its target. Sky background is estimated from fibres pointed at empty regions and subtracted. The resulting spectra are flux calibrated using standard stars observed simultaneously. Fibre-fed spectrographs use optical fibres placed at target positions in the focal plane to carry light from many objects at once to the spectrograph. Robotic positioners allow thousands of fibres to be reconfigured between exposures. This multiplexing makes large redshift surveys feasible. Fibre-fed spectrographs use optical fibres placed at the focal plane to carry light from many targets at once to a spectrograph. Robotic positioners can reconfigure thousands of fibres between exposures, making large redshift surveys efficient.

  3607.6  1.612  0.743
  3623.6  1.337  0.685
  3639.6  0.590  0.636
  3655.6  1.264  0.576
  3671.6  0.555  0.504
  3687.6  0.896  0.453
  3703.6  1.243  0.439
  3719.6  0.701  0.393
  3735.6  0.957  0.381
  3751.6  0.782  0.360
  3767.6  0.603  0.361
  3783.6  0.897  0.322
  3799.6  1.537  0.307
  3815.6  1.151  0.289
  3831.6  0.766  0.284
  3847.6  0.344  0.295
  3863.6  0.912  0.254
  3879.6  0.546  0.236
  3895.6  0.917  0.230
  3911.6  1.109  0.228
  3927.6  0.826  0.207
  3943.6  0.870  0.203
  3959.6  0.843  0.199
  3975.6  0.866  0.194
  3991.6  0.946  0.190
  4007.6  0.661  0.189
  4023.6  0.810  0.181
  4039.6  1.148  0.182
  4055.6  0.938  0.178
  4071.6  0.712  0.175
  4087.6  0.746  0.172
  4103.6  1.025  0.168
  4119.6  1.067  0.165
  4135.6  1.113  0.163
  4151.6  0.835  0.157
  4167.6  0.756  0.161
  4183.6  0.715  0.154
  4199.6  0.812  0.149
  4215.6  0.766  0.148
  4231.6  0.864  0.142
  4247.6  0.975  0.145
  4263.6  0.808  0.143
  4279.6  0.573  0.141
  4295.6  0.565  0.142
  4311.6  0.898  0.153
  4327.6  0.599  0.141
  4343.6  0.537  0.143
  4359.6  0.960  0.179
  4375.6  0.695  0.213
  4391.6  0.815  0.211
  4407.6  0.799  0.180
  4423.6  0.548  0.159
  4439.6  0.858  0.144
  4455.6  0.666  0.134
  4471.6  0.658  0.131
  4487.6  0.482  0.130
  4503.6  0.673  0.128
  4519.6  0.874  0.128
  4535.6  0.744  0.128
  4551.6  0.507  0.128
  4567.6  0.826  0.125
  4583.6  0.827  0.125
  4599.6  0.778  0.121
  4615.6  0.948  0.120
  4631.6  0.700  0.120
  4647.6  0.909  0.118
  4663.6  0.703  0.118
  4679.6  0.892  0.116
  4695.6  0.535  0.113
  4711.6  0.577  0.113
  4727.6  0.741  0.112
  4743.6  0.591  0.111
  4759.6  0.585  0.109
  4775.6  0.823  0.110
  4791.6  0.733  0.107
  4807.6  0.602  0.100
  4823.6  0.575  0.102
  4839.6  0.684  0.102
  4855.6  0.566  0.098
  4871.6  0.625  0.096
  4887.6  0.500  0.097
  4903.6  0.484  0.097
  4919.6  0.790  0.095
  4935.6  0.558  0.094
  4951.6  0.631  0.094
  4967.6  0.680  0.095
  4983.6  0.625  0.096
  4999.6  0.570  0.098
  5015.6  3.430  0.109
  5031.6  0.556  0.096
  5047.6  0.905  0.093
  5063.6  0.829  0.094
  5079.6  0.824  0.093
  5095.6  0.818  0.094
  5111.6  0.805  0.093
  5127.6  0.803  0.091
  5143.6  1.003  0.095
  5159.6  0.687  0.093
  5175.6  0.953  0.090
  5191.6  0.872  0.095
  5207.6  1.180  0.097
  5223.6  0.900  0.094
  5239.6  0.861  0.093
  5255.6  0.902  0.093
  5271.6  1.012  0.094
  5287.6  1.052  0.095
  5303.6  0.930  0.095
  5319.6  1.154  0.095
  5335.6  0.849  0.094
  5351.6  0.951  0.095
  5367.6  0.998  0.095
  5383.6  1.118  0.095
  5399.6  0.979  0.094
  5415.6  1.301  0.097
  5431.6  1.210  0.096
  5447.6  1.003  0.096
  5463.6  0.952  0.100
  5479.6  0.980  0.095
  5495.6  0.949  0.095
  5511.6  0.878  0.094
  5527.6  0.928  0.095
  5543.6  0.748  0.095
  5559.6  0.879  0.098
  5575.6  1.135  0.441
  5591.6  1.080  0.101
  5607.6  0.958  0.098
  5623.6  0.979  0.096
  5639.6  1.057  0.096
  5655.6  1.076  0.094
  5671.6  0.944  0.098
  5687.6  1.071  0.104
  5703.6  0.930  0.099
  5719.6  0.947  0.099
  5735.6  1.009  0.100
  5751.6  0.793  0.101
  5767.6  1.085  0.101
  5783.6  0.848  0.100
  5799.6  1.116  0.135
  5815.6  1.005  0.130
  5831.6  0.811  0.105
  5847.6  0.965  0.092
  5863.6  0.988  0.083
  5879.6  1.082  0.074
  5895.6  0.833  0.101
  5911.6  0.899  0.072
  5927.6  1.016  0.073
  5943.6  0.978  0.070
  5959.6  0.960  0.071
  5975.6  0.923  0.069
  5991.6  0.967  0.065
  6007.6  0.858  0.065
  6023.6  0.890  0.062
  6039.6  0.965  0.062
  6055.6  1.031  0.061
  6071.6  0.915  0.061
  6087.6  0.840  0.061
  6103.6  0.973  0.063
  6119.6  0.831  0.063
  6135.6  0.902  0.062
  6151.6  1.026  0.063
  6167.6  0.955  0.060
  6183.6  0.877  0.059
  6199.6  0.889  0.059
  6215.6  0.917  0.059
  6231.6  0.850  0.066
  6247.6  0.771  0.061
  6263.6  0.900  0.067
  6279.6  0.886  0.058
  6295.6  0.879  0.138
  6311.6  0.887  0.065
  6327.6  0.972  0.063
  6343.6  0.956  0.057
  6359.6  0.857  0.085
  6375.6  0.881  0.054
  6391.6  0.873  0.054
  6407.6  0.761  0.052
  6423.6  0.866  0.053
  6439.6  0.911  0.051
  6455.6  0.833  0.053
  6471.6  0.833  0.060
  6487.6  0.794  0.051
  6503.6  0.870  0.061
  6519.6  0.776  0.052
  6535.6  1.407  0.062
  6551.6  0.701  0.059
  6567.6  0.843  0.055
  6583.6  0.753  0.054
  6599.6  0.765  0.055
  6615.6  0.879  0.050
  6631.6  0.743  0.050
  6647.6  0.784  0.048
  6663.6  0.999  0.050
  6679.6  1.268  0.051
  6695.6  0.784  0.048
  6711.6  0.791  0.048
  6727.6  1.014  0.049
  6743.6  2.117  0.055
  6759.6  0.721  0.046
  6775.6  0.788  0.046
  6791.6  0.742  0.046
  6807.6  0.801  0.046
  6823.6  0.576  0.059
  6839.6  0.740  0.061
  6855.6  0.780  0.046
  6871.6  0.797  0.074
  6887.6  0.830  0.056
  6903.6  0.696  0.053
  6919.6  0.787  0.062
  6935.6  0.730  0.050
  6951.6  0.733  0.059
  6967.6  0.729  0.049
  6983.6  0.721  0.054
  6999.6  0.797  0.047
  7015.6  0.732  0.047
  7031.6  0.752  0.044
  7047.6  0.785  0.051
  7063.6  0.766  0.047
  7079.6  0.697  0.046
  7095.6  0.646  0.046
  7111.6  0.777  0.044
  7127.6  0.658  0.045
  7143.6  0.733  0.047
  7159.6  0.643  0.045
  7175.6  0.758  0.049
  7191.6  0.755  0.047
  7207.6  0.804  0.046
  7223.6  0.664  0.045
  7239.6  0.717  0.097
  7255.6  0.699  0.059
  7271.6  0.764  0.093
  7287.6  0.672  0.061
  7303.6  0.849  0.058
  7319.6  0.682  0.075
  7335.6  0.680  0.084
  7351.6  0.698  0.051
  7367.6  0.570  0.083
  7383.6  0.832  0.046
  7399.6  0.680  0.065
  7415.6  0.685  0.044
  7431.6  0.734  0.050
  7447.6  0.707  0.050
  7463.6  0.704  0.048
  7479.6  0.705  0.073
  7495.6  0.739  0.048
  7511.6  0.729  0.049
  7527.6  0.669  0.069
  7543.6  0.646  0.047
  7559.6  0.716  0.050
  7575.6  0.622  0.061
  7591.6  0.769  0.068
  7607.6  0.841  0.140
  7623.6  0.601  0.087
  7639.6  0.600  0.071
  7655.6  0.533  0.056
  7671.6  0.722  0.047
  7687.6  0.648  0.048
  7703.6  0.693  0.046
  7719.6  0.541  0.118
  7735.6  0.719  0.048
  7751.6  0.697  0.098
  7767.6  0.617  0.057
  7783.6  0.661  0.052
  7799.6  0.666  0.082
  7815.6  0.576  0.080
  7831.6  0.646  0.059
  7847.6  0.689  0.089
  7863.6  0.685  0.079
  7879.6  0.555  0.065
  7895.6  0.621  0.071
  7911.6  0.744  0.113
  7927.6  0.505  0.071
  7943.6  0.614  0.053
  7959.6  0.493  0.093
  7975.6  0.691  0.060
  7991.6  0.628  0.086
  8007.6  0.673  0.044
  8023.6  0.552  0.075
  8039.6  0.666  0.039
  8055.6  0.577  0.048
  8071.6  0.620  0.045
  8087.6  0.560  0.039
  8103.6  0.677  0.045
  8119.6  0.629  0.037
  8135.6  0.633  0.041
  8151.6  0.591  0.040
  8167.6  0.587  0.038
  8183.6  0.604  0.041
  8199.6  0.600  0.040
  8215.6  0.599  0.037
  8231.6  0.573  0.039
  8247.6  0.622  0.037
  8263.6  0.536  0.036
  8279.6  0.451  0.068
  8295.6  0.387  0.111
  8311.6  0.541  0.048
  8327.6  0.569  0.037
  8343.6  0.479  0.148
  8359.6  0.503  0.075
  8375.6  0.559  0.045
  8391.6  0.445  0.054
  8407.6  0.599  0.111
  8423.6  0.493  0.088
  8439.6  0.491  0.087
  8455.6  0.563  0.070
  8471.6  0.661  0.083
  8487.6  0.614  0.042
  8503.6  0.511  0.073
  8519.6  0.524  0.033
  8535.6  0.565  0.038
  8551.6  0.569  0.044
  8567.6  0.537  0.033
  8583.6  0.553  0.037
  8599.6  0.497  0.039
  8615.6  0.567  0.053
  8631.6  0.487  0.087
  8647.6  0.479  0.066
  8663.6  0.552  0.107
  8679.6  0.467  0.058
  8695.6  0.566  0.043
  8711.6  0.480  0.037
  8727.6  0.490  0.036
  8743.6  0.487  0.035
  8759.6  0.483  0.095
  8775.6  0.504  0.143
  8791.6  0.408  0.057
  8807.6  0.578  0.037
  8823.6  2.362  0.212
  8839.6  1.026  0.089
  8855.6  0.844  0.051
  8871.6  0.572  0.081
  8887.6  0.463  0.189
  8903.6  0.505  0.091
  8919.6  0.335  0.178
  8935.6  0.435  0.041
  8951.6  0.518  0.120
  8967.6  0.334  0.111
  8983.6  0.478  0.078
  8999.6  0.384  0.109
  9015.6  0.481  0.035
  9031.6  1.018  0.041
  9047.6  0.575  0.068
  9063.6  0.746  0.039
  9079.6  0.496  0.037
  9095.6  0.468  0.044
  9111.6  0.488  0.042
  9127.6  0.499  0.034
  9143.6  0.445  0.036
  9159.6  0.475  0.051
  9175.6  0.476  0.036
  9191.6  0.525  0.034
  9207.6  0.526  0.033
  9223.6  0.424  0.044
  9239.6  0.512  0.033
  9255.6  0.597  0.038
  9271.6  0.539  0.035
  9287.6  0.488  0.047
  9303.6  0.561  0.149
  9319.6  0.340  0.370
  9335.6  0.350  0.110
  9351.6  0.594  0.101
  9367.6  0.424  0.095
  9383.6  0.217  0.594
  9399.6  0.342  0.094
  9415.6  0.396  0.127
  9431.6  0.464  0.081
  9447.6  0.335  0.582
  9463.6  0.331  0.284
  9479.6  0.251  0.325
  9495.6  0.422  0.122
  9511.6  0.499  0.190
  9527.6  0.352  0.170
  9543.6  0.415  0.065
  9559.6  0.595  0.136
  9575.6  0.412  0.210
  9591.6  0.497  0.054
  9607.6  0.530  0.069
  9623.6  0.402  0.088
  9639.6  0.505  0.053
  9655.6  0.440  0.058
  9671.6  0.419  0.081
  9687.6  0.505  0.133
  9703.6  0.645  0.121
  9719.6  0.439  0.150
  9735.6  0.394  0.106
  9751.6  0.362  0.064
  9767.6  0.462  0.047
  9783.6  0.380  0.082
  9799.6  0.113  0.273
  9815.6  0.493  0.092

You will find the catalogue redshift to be 0.345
